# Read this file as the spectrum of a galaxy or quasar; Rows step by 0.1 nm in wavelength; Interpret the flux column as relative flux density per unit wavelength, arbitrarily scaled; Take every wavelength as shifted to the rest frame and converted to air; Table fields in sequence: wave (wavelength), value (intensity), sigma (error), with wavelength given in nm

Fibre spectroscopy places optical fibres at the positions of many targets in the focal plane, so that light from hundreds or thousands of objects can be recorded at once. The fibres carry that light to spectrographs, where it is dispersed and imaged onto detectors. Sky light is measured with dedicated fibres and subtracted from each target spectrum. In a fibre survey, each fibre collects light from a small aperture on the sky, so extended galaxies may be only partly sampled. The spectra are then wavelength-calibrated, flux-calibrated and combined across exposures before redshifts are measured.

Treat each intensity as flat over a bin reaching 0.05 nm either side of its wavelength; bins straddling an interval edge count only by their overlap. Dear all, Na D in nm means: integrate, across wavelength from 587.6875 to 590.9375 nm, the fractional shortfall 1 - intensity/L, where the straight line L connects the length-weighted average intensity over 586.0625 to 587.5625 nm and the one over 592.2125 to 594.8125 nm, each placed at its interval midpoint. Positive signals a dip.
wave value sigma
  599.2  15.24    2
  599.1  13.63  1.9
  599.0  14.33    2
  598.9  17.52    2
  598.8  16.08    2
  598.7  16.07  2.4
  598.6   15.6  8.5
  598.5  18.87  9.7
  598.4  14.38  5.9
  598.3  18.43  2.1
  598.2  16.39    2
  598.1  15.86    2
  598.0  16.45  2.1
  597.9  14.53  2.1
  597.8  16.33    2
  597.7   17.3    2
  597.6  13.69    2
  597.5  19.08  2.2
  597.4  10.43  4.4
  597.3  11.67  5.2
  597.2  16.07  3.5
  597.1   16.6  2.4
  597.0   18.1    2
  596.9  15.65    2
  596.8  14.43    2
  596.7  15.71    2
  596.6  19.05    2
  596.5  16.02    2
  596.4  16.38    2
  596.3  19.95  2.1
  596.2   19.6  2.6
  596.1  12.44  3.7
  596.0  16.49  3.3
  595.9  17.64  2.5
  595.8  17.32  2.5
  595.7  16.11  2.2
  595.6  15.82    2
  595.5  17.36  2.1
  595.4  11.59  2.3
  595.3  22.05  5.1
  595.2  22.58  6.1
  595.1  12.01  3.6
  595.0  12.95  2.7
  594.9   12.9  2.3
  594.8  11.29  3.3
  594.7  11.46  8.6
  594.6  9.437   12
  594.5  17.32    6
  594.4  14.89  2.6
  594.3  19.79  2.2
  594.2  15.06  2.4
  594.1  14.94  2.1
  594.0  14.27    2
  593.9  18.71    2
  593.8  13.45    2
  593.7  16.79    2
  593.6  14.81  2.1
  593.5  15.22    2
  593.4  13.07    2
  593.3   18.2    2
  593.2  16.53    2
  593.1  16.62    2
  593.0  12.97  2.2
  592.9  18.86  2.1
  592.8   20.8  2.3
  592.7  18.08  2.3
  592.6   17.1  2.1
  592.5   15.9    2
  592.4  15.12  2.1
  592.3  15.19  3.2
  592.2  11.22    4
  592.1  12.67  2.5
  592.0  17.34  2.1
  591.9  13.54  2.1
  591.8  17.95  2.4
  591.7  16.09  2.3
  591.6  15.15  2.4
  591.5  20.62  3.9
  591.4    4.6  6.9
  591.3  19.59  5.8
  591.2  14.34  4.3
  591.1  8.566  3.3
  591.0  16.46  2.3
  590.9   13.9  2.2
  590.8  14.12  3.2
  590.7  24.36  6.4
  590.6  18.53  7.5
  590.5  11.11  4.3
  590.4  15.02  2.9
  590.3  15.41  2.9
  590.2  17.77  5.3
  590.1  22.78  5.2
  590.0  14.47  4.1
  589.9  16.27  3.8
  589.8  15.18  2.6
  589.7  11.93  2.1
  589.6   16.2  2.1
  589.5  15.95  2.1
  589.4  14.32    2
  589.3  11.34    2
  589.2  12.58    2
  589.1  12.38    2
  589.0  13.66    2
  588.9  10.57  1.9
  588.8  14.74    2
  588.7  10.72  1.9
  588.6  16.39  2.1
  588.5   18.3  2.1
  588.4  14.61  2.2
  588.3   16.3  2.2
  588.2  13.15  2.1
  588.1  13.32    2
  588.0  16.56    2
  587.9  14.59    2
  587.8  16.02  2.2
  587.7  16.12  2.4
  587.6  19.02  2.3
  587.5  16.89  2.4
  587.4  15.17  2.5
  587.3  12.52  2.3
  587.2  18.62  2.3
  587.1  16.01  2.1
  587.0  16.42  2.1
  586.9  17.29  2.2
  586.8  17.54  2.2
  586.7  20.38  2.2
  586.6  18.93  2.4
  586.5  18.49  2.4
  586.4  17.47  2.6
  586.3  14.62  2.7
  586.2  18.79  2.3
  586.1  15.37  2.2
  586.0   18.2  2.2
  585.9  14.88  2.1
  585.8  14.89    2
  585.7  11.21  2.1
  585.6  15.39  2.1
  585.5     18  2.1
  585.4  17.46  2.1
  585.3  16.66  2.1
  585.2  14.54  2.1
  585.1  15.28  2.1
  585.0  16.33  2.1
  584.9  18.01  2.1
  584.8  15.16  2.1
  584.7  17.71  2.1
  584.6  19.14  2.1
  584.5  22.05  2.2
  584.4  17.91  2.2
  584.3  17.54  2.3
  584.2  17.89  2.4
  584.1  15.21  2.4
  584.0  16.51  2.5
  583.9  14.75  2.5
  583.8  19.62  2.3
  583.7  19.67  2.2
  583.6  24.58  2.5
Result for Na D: 0.27 nm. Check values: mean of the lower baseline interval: 17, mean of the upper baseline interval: 15.6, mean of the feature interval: 15.1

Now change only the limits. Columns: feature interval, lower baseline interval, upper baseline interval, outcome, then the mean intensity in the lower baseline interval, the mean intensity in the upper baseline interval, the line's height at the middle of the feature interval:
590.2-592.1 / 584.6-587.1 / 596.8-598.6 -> 0.11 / 16.7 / 15.8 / 16.3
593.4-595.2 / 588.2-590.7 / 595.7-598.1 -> 0.13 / 15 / 16.1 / 15.7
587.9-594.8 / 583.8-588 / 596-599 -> 0.53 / 16.7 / 16.1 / 16.5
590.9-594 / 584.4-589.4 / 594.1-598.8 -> 0.08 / 15.9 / 15.8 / 15.9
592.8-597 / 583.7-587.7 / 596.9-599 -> 0.07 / 16.9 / 15.9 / 16.2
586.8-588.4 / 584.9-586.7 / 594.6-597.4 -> 0.04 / 16.4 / 15.7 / 16.3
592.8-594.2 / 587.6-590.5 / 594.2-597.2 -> -0.03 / 14.9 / 16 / 15.6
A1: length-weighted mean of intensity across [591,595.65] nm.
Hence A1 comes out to 15.3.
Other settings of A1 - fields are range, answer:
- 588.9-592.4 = 15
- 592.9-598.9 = 15.8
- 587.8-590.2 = 14.7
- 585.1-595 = 15.5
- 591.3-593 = 15.7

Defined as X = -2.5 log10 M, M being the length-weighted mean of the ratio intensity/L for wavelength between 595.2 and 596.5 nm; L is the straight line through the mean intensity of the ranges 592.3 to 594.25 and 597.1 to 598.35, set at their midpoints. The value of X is -0.085 mag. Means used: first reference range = 16.1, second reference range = 15.6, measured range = 17.1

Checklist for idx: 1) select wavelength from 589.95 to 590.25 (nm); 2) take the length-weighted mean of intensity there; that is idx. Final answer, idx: 18.3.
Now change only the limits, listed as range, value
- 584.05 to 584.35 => 16.9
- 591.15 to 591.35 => 17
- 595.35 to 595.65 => 14.9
